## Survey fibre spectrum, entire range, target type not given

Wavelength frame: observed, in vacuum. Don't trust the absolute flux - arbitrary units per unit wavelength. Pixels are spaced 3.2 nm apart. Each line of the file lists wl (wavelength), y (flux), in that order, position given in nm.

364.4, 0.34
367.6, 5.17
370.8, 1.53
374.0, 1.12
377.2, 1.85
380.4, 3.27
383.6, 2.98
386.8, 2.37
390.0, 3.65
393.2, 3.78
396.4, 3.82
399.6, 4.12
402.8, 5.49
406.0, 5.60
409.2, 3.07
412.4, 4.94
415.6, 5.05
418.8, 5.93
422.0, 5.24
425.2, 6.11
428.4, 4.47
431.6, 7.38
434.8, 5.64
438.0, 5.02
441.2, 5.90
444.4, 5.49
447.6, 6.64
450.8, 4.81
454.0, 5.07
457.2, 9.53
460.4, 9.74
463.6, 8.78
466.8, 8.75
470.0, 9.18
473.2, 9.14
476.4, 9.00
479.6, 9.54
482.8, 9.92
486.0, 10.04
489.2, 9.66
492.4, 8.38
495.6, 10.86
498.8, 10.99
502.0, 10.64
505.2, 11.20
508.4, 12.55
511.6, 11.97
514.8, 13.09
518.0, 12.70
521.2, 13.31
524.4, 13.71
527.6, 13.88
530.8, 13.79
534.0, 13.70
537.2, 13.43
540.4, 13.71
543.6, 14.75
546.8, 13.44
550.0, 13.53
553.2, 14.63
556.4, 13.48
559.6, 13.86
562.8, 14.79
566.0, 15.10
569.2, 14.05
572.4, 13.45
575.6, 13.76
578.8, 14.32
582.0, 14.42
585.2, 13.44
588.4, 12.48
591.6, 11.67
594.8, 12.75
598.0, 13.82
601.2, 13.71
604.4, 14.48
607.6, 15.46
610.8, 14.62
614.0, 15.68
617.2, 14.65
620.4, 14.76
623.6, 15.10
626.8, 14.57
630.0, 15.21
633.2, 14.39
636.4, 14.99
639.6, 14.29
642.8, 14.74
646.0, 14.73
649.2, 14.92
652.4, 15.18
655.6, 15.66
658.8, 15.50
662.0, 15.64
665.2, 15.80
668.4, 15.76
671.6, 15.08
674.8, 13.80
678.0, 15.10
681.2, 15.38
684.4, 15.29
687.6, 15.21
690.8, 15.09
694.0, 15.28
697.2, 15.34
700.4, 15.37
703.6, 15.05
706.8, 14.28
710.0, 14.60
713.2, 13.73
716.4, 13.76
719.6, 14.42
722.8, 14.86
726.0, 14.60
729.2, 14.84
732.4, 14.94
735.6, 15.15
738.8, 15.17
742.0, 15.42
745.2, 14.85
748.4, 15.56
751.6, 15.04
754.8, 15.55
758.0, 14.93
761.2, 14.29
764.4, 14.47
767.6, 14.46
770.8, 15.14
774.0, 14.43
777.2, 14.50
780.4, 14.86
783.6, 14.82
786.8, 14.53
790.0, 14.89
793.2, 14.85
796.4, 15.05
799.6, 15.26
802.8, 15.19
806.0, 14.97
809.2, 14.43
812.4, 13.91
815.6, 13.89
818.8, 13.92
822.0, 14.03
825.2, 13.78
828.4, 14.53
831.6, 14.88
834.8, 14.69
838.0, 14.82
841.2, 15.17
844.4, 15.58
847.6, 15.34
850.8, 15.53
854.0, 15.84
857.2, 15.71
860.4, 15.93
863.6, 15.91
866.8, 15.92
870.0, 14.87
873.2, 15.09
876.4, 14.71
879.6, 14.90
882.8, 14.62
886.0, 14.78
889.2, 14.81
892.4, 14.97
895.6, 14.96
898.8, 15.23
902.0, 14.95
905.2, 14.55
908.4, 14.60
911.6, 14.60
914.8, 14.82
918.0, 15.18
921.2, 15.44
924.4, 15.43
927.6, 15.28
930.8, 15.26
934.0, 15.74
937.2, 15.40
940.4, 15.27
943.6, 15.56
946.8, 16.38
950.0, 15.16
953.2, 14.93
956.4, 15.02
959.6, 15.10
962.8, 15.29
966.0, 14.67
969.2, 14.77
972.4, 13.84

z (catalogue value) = 0.145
